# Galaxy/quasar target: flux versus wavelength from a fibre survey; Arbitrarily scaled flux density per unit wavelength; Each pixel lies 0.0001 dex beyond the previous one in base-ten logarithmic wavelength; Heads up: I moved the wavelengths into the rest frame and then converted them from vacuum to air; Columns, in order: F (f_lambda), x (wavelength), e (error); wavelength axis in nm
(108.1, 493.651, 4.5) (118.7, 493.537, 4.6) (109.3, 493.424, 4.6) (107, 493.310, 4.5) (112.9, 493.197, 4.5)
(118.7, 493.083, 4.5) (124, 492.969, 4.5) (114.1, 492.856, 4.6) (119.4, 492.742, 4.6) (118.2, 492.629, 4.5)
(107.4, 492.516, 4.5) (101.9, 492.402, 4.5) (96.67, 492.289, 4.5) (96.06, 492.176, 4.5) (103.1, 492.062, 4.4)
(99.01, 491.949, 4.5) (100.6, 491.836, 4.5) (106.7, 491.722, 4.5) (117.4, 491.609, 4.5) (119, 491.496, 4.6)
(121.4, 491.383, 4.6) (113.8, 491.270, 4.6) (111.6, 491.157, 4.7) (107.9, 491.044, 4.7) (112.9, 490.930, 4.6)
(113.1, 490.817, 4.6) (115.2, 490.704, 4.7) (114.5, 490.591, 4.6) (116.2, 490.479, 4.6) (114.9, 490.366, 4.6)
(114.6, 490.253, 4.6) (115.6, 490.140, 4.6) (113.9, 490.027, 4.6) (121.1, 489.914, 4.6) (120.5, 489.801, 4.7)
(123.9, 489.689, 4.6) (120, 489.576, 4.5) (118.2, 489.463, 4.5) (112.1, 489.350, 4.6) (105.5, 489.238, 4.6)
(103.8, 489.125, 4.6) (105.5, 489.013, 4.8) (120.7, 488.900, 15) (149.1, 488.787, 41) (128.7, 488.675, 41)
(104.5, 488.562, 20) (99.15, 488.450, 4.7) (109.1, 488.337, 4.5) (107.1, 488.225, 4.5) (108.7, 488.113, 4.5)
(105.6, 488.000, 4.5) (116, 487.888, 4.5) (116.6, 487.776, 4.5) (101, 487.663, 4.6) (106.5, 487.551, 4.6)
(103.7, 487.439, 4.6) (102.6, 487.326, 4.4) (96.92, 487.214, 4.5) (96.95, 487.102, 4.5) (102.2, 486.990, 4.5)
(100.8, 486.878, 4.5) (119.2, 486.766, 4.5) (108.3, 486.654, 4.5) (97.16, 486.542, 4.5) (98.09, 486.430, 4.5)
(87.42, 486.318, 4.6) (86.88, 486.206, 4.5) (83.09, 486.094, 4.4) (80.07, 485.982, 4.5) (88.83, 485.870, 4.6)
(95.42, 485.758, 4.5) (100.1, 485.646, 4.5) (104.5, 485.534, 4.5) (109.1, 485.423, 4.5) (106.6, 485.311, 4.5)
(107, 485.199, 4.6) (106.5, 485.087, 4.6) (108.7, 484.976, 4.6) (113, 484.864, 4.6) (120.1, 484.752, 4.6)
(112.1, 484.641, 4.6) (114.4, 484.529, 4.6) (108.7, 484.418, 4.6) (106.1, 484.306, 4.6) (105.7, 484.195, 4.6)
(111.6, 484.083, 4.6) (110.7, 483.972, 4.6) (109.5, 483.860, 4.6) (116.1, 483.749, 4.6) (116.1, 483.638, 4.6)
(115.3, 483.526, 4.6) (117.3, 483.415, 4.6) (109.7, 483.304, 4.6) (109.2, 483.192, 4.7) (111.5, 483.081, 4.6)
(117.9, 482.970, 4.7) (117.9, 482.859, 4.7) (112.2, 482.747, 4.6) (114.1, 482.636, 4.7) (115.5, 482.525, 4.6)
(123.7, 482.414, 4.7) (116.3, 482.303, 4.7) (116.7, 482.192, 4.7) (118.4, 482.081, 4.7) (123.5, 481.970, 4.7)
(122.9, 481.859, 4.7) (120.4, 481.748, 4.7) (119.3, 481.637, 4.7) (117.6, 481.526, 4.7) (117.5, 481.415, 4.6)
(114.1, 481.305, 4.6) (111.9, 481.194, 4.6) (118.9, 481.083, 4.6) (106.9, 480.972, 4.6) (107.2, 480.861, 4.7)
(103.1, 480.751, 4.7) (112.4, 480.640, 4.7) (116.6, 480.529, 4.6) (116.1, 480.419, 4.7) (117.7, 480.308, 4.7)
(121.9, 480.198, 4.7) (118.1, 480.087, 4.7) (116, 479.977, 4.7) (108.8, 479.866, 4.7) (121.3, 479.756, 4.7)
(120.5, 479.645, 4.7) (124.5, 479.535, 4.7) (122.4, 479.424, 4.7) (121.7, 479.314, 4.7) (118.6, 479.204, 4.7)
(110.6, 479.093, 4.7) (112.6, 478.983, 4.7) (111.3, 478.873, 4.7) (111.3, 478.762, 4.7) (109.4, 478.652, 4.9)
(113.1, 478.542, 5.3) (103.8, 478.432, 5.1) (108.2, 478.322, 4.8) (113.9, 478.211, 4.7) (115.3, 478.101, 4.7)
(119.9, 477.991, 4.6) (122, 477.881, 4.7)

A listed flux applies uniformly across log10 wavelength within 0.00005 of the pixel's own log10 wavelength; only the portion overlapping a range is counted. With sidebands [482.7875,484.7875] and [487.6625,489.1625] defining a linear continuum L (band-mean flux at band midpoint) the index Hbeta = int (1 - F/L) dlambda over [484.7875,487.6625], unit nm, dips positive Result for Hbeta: 0.31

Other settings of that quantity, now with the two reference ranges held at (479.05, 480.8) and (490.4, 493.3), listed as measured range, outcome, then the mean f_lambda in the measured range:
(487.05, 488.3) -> 0.08 nm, 106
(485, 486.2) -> 0.17 nm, 97.9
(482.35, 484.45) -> 0.04 nm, 113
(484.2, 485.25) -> 0.04 nm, 111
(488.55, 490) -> -0.07 nm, 118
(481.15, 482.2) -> -0.02 nm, 118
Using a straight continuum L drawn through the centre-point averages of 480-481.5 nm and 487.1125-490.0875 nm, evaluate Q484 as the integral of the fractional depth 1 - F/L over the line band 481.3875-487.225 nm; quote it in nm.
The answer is 0.23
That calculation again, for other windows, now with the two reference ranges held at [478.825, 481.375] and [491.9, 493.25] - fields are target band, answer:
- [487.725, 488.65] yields 0.02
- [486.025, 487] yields 0.13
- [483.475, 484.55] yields 0.02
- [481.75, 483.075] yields -0.04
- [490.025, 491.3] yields -0.04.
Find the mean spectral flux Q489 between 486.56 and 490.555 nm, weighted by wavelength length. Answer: 112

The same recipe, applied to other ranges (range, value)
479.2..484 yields 116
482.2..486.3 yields 108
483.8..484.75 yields 111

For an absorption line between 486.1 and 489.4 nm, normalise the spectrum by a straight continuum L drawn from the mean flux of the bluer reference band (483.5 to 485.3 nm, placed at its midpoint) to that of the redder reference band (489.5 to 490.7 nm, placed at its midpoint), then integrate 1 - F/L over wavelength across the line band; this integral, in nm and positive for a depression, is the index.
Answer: 0.24 nm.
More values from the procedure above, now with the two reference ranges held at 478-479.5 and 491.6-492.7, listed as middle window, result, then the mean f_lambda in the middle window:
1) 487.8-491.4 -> -0.28 nm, 114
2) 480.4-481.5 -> 0.00 nm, 113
